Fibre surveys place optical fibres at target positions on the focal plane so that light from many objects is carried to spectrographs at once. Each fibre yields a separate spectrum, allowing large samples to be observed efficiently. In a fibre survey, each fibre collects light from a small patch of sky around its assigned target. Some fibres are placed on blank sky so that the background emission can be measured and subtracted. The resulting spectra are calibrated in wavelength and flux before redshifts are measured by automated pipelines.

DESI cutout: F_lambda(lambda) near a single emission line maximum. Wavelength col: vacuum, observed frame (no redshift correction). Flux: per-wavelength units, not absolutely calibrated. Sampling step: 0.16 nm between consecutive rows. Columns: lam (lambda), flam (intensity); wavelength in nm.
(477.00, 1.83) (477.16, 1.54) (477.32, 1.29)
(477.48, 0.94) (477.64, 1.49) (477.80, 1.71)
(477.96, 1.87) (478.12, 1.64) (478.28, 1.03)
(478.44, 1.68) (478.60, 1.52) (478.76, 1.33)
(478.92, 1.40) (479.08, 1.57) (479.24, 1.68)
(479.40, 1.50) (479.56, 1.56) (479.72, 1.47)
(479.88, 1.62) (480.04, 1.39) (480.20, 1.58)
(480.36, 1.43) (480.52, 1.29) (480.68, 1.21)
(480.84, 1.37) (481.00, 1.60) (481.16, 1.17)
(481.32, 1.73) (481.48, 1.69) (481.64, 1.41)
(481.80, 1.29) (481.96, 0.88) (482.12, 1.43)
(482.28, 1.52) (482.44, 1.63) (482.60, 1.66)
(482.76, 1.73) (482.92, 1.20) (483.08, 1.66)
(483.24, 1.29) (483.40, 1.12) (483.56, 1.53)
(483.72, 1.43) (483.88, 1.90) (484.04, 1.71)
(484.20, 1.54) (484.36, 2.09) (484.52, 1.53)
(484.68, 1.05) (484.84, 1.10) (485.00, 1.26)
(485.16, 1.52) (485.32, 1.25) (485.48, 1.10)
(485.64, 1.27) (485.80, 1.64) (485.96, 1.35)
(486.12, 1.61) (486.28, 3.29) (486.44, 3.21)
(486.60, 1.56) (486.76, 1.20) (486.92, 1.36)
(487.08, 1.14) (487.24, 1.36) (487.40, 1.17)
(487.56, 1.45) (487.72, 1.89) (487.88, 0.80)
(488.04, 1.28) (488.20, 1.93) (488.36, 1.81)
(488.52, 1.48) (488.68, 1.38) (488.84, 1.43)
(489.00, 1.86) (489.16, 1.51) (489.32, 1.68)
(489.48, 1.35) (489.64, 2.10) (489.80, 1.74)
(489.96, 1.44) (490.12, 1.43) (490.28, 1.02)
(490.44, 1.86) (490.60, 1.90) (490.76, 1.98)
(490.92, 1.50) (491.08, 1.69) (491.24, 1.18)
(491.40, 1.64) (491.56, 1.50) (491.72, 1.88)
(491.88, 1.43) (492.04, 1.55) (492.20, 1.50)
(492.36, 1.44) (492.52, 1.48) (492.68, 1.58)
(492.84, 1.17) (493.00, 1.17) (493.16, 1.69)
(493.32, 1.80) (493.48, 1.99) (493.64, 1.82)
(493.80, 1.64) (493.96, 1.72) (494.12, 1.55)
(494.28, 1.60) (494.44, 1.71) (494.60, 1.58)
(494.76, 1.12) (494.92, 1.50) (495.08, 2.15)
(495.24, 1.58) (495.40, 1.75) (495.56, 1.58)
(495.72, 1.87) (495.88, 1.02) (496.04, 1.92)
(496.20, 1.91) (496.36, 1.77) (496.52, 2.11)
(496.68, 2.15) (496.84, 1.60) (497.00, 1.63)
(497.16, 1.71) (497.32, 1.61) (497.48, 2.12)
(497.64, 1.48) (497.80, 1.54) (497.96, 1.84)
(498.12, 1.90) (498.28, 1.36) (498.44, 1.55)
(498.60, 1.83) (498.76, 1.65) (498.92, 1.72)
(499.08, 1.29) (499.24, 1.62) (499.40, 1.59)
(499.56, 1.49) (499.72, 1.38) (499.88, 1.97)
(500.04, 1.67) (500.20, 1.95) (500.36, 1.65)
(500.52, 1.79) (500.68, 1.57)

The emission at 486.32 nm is Hgamma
